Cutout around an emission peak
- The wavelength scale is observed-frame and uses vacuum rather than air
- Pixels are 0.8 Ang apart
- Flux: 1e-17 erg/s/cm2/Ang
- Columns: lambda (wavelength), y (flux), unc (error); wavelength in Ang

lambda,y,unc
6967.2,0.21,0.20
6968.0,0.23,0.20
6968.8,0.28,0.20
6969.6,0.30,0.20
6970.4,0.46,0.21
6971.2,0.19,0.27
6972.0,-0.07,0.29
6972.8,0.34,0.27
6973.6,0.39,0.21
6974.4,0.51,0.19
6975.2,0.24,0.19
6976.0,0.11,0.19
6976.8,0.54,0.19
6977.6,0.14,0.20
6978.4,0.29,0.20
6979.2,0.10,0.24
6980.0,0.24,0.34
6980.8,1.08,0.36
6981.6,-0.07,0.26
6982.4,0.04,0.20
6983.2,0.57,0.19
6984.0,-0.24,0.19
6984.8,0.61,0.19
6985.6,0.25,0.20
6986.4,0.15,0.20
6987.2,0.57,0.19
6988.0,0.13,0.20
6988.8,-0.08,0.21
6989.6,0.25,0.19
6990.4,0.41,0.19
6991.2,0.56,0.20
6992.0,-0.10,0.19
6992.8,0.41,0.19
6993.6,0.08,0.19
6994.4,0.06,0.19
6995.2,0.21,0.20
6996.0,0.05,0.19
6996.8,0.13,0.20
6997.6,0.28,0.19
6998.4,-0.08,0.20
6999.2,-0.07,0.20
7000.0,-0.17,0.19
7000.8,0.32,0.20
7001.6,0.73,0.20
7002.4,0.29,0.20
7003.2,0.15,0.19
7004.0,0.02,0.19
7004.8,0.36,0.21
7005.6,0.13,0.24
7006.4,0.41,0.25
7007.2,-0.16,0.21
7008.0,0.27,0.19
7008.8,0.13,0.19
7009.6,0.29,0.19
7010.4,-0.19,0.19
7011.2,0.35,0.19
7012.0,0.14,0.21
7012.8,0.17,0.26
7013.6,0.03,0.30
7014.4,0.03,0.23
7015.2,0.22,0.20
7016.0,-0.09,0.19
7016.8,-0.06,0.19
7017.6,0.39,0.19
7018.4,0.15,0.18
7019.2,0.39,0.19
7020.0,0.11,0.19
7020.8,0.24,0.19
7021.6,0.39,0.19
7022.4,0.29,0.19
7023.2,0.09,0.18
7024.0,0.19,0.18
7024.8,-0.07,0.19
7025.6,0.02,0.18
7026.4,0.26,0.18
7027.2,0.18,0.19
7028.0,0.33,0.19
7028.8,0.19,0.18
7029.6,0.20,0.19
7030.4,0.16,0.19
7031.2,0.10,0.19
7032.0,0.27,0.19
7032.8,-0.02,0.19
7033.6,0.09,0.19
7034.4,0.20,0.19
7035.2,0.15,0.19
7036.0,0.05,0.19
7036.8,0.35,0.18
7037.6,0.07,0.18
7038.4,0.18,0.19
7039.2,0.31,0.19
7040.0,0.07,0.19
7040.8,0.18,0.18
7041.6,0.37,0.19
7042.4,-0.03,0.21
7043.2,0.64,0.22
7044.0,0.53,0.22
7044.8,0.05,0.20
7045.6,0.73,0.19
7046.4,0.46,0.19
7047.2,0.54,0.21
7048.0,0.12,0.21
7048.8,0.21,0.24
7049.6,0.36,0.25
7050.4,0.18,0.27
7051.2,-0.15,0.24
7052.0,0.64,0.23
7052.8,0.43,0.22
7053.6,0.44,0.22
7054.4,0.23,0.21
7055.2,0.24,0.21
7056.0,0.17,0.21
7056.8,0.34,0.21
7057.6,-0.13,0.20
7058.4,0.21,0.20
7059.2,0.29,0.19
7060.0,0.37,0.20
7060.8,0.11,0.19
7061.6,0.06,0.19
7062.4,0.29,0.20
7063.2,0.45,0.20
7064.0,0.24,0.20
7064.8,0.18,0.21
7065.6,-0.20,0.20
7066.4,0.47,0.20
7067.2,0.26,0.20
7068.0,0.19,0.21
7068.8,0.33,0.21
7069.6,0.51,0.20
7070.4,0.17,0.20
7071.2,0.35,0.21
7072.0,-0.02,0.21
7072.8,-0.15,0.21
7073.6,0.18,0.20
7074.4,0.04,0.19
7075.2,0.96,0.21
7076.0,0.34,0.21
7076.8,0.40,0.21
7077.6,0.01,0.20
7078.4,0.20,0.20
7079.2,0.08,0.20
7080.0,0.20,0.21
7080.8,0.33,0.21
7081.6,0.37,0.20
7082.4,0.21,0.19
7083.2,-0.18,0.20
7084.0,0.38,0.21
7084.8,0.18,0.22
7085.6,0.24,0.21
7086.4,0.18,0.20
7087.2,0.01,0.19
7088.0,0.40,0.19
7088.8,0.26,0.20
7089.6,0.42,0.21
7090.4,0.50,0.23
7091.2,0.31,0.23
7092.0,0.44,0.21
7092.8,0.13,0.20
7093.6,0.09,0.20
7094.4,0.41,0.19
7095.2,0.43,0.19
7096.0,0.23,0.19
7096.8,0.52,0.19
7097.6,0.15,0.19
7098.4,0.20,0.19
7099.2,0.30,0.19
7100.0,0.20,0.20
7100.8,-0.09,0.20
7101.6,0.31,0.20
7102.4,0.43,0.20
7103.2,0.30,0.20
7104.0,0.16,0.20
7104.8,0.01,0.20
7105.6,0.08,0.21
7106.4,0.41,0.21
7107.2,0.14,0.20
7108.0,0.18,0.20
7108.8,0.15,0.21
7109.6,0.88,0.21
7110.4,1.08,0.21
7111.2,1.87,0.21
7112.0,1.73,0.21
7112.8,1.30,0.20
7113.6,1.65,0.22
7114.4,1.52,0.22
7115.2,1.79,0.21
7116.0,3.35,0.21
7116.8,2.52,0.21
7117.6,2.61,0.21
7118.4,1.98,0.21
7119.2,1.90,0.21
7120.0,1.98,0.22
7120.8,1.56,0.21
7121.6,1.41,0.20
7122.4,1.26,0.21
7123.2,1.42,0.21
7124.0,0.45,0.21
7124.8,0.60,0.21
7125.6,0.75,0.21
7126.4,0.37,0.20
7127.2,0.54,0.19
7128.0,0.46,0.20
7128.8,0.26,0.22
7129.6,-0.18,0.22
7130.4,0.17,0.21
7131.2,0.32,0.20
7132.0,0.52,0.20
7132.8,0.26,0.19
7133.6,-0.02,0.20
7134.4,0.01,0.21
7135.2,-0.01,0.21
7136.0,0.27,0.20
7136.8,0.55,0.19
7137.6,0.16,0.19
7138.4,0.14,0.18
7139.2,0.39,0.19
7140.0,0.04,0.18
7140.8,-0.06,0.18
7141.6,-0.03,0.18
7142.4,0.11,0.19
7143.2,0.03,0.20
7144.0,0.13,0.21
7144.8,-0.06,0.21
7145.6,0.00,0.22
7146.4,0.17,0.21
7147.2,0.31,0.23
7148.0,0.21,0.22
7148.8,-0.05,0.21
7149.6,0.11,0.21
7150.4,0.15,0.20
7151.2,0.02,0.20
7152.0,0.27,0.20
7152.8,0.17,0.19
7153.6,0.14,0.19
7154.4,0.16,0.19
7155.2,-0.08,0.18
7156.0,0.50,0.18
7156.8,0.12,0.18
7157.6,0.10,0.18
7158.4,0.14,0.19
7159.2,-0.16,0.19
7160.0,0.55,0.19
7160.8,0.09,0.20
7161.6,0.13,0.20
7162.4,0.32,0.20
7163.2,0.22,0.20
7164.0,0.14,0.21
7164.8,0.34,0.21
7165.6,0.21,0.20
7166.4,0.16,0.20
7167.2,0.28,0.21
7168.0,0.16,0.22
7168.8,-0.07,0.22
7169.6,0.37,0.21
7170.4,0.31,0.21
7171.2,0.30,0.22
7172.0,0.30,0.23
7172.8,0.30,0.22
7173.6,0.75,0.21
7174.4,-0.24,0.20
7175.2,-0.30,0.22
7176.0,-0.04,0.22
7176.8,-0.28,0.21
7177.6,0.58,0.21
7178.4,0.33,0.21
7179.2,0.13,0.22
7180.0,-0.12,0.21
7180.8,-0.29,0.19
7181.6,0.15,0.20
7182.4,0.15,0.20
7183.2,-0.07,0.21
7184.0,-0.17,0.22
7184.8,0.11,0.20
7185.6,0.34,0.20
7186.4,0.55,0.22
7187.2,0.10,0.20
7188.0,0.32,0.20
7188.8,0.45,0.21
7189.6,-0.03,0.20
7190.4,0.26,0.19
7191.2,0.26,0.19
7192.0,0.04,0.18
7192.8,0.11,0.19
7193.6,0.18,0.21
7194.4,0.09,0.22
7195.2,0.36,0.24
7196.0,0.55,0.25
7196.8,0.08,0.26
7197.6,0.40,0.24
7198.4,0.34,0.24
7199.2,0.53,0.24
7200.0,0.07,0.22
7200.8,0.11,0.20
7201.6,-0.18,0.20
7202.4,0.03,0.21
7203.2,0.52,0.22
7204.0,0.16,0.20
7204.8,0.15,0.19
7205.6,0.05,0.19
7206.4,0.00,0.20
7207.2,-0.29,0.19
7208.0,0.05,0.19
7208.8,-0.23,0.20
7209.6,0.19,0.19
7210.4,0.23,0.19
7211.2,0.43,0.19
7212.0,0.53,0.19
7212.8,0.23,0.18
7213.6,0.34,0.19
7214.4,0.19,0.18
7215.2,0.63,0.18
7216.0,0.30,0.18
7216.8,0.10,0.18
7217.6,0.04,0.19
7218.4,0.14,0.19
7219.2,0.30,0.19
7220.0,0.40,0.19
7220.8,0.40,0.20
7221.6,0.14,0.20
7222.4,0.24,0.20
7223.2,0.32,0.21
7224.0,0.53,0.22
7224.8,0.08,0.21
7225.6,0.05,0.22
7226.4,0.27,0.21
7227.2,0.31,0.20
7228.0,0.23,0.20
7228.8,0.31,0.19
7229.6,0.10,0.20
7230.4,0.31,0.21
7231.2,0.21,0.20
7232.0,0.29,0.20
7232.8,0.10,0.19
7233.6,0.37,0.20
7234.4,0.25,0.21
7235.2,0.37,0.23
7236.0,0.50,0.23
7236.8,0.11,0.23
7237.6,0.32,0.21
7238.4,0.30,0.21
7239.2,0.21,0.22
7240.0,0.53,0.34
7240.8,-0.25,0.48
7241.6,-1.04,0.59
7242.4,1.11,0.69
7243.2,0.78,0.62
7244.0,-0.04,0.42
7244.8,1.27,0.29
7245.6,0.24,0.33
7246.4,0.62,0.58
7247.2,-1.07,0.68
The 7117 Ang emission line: [O II] 3727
